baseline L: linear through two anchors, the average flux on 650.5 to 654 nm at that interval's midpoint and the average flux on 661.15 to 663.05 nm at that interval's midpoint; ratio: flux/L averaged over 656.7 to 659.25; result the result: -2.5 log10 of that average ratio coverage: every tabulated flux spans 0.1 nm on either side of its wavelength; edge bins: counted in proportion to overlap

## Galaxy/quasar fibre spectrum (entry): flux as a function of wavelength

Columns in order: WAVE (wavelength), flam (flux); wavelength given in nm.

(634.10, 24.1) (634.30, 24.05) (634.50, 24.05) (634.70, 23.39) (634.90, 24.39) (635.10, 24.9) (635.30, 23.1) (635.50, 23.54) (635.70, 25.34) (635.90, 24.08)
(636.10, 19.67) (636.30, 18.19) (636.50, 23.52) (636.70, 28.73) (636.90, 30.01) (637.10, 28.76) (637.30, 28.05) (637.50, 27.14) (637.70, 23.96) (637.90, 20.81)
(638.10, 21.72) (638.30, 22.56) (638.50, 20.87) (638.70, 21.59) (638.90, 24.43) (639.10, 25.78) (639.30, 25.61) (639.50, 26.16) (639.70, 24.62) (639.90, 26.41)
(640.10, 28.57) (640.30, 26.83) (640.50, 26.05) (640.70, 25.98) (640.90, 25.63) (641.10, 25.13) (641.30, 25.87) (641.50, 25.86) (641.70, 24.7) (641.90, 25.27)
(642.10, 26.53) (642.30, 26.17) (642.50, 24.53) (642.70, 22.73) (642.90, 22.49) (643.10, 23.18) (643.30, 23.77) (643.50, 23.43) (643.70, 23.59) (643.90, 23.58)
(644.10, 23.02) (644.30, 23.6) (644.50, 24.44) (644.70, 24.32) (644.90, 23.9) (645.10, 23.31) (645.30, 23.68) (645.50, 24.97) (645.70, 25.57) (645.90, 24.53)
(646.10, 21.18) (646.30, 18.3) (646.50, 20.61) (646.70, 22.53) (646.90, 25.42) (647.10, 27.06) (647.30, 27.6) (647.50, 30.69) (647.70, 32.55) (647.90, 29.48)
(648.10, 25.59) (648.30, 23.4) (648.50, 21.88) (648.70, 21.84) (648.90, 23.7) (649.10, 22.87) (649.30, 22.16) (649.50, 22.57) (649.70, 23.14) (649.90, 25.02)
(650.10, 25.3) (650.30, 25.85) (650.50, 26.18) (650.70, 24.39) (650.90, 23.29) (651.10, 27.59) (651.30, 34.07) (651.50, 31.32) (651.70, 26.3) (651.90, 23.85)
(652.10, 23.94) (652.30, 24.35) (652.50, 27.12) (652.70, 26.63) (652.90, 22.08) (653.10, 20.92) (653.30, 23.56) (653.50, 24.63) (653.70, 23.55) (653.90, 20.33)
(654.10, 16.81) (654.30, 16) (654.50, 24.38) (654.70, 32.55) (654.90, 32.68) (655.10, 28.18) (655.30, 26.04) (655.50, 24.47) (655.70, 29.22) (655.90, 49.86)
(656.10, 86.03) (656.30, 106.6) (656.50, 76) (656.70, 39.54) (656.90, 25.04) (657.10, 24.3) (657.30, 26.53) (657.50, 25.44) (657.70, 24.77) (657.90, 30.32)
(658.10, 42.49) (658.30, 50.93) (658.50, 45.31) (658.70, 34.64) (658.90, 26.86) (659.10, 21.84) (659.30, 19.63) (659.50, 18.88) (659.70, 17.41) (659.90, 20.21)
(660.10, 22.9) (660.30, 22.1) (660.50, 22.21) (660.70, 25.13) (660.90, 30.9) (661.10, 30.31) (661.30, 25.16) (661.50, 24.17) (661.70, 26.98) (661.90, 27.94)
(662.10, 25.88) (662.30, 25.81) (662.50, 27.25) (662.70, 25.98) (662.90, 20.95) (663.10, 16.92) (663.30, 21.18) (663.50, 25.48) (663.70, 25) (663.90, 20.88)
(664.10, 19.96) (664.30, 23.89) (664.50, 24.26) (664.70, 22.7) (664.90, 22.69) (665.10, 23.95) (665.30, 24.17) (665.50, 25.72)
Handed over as -0.24 mag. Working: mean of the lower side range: 25.2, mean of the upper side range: 25.5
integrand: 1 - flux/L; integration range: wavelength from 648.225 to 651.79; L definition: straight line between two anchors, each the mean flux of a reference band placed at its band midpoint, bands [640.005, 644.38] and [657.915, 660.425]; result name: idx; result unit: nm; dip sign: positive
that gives 0.206 nm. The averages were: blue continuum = 24.8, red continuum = 28.6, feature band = 25.1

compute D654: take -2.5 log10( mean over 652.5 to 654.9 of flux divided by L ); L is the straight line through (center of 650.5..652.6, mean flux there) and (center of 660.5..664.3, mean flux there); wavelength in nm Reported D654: 0.12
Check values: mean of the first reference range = 26.6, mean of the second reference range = 24.7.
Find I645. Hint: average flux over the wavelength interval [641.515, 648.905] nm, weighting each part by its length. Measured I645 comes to 24.4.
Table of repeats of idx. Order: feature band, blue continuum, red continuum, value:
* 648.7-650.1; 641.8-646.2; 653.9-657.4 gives 0.34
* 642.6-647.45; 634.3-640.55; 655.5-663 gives 0.67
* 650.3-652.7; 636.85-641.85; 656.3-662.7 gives 0.15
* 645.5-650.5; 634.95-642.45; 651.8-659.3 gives 0.82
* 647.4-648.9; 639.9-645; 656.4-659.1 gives 0.13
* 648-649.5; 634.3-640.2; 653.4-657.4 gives 0.43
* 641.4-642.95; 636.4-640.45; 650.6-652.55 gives 0.05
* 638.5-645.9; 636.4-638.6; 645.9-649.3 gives 0.05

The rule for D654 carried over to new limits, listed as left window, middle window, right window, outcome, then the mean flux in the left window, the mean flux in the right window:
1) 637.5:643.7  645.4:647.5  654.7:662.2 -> 0.14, 24.6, 33.4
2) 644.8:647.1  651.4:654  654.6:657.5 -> 0.42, 23.3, 42.7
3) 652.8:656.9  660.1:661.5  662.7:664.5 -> 0.04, 35.9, 22.2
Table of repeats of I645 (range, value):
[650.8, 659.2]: 32.6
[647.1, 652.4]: 25.8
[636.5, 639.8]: 25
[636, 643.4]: 24.8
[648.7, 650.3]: 23.6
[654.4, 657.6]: 41.1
